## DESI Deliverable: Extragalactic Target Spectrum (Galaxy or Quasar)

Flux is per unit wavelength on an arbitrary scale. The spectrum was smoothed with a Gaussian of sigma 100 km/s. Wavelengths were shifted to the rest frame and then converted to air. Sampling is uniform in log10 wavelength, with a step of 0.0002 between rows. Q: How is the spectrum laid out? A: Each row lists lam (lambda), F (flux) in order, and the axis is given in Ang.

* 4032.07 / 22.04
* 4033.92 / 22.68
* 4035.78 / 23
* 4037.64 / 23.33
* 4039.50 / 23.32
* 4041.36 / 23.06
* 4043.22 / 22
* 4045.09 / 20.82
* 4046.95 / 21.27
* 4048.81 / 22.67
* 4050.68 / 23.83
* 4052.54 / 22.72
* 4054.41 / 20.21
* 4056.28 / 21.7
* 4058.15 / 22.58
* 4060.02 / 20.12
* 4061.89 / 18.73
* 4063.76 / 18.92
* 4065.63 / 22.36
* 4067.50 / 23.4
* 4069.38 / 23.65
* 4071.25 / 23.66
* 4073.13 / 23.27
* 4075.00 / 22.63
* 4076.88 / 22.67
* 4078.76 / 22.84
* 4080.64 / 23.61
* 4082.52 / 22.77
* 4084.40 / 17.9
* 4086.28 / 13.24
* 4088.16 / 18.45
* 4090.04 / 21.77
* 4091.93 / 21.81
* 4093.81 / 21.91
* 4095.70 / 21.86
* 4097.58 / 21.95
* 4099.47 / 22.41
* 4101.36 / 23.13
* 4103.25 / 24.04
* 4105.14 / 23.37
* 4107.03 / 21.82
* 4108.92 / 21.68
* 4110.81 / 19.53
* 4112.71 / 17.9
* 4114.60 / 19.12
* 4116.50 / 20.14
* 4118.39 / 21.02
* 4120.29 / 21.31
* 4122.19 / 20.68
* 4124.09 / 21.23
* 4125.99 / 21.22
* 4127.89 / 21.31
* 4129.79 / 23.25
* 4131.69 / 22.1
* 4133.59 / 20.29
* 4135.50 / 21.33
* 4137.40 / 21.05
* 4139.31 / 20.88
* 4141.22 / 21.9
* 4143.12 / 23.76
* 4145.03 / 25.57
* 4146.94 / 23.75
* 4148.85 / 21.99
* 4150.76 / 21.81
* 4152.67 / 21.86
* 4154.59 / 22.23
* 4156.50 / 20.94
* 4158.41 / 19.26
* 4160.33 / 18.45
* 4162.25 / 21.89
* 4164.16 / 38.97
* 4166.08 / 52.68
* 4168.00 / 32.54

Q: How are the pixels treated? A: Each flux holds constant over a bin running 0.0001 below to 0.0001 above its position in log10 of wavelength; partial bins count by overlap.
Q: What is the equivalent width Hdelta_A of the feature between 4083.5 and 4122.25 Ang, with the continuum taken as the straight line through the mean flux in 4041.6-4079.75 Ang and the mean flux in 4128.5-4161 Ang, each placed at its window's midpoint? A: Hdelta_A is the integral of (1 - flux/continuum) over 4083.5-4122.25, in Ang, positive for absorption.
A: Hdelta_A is 2.1 Ang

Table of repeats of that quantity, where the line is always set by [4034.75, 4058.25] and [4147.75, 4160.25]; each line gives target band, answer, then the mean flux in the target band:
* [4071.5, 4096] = 0.84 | 21.2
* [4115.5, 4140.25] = 0.28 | 21.2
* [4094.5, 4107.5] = -0.55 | 22.7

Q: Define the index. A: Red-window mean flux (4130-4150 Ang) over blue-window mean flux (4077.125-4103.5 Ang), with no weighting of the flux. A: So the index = 1.05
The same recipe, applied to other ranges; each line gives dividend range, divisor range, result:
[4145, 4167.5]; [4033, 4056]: 1.16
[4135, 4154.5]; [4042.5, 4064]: 1.05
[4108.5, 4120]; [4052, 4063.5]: 0.96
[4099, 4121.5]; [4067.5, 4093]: 0.99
